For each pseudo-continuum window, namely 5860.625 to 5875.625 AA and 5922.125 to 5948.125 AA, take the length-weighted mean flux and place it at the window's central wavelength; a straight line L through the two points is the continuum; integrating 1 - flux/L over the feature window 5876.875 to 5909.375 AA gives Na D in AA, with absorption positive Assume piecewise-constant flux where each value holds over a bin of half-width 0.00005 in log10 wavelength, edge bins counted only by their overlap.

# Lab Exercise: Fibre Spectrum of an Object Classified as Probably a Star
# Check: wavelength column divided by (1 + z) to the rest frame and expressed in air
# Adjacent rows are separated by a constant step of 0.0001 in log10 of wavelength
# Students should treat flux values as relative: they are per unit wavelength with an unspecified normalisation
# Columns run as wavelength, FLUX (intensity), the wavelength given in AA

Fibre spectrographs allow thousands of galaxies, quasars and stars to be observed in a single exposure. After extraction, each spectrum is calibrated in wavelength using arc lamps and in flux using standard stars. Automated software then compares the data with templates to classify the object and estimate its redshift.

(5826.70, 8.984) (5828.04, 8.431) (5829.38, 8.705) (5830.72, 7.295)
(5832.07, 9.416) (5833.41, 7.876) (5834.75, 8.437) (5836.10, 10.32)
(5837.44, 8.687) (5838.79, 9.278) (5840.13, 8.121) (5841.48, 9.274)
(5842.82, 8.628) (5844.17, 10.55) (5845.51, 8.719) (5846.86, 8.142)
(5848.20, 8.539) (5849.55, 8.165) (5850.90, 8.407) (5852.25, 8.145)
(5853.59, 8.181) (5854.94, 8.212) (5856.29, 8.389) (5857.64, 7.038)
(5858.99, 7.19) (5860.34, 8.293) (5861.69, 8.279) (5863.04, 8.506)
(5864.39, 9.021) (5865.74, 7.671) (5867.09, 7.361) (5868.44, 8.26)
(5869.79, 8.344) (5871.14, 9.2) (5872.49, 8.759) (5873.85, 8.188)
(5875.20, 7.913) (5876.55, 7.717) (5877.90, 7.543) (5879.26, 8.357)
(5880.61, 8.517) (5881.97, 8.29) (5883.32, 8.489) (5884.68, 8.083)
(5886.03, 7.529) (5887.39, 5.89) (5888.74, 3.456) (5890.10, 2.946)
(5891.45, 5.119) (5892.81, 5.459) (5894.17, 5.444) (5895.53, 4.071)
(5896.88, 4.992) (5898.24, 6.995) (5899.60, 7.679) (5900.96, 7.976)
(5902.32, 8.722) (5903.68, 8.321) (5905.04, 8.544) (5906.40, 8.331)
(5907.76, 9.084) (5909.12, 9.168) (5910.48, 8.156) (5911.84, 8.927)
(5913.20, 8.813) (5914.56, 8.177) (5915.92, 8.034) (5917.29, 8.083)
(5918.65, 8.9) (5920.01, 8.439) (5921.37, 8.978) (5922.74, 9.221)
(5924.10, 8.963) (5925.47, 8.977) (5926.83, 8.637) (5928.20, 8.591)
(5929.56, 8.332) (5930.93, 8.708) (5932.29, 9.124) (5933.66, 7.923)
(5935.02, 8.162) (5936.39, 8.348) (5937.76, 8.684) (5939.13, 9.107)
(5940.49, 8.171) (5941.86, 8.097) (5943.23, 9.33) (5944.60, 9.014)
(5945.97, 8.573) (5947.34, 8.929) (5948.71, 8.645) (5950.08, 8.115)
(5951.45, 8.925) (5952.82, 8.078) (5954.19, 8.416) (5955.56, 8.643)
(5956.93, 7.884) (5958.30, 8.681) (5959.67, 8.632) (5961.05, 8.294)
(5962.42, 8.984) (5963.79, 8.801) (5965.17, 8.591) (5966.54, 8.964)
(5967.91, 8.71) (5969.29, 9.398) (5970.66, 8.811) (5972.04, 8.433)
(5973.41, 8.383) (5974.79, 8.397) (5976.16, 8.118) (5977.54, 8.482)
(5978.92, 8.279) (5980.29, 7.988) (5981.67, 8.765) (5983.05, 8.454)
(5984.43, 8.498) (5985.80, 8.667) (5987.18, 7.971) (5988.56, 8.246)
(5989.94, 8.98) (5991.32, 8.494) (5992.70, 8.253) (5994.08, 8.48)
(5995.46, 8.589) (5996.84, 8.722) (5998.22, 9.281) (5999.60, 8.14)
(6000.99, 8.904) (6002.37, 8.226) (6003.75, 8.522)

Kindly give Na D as 5.5 AA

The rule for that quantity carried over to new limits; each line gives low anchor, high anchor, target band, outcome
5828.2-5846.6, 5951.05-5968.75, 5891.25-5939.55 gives 3.4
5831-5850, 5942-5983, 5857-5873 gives 1.2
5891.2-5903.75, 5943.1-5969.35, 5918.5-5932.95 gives -2.5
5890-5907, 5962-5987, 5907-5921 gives -3.1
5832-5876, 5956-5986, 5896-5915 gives 0.9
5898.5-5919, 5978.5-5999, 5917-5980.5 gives -1.0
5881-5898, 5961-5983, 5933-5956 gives -2.5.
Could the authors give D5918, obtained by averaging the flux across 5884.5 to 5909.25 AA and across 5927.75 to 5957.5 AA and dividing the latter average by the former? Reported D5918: 1.28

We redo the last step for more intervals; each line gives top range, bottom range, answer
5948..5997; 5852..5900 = 1.17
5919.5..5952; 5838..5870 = 1.04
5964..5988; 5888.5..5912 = 1.24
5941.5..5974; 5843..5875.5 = 1.04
